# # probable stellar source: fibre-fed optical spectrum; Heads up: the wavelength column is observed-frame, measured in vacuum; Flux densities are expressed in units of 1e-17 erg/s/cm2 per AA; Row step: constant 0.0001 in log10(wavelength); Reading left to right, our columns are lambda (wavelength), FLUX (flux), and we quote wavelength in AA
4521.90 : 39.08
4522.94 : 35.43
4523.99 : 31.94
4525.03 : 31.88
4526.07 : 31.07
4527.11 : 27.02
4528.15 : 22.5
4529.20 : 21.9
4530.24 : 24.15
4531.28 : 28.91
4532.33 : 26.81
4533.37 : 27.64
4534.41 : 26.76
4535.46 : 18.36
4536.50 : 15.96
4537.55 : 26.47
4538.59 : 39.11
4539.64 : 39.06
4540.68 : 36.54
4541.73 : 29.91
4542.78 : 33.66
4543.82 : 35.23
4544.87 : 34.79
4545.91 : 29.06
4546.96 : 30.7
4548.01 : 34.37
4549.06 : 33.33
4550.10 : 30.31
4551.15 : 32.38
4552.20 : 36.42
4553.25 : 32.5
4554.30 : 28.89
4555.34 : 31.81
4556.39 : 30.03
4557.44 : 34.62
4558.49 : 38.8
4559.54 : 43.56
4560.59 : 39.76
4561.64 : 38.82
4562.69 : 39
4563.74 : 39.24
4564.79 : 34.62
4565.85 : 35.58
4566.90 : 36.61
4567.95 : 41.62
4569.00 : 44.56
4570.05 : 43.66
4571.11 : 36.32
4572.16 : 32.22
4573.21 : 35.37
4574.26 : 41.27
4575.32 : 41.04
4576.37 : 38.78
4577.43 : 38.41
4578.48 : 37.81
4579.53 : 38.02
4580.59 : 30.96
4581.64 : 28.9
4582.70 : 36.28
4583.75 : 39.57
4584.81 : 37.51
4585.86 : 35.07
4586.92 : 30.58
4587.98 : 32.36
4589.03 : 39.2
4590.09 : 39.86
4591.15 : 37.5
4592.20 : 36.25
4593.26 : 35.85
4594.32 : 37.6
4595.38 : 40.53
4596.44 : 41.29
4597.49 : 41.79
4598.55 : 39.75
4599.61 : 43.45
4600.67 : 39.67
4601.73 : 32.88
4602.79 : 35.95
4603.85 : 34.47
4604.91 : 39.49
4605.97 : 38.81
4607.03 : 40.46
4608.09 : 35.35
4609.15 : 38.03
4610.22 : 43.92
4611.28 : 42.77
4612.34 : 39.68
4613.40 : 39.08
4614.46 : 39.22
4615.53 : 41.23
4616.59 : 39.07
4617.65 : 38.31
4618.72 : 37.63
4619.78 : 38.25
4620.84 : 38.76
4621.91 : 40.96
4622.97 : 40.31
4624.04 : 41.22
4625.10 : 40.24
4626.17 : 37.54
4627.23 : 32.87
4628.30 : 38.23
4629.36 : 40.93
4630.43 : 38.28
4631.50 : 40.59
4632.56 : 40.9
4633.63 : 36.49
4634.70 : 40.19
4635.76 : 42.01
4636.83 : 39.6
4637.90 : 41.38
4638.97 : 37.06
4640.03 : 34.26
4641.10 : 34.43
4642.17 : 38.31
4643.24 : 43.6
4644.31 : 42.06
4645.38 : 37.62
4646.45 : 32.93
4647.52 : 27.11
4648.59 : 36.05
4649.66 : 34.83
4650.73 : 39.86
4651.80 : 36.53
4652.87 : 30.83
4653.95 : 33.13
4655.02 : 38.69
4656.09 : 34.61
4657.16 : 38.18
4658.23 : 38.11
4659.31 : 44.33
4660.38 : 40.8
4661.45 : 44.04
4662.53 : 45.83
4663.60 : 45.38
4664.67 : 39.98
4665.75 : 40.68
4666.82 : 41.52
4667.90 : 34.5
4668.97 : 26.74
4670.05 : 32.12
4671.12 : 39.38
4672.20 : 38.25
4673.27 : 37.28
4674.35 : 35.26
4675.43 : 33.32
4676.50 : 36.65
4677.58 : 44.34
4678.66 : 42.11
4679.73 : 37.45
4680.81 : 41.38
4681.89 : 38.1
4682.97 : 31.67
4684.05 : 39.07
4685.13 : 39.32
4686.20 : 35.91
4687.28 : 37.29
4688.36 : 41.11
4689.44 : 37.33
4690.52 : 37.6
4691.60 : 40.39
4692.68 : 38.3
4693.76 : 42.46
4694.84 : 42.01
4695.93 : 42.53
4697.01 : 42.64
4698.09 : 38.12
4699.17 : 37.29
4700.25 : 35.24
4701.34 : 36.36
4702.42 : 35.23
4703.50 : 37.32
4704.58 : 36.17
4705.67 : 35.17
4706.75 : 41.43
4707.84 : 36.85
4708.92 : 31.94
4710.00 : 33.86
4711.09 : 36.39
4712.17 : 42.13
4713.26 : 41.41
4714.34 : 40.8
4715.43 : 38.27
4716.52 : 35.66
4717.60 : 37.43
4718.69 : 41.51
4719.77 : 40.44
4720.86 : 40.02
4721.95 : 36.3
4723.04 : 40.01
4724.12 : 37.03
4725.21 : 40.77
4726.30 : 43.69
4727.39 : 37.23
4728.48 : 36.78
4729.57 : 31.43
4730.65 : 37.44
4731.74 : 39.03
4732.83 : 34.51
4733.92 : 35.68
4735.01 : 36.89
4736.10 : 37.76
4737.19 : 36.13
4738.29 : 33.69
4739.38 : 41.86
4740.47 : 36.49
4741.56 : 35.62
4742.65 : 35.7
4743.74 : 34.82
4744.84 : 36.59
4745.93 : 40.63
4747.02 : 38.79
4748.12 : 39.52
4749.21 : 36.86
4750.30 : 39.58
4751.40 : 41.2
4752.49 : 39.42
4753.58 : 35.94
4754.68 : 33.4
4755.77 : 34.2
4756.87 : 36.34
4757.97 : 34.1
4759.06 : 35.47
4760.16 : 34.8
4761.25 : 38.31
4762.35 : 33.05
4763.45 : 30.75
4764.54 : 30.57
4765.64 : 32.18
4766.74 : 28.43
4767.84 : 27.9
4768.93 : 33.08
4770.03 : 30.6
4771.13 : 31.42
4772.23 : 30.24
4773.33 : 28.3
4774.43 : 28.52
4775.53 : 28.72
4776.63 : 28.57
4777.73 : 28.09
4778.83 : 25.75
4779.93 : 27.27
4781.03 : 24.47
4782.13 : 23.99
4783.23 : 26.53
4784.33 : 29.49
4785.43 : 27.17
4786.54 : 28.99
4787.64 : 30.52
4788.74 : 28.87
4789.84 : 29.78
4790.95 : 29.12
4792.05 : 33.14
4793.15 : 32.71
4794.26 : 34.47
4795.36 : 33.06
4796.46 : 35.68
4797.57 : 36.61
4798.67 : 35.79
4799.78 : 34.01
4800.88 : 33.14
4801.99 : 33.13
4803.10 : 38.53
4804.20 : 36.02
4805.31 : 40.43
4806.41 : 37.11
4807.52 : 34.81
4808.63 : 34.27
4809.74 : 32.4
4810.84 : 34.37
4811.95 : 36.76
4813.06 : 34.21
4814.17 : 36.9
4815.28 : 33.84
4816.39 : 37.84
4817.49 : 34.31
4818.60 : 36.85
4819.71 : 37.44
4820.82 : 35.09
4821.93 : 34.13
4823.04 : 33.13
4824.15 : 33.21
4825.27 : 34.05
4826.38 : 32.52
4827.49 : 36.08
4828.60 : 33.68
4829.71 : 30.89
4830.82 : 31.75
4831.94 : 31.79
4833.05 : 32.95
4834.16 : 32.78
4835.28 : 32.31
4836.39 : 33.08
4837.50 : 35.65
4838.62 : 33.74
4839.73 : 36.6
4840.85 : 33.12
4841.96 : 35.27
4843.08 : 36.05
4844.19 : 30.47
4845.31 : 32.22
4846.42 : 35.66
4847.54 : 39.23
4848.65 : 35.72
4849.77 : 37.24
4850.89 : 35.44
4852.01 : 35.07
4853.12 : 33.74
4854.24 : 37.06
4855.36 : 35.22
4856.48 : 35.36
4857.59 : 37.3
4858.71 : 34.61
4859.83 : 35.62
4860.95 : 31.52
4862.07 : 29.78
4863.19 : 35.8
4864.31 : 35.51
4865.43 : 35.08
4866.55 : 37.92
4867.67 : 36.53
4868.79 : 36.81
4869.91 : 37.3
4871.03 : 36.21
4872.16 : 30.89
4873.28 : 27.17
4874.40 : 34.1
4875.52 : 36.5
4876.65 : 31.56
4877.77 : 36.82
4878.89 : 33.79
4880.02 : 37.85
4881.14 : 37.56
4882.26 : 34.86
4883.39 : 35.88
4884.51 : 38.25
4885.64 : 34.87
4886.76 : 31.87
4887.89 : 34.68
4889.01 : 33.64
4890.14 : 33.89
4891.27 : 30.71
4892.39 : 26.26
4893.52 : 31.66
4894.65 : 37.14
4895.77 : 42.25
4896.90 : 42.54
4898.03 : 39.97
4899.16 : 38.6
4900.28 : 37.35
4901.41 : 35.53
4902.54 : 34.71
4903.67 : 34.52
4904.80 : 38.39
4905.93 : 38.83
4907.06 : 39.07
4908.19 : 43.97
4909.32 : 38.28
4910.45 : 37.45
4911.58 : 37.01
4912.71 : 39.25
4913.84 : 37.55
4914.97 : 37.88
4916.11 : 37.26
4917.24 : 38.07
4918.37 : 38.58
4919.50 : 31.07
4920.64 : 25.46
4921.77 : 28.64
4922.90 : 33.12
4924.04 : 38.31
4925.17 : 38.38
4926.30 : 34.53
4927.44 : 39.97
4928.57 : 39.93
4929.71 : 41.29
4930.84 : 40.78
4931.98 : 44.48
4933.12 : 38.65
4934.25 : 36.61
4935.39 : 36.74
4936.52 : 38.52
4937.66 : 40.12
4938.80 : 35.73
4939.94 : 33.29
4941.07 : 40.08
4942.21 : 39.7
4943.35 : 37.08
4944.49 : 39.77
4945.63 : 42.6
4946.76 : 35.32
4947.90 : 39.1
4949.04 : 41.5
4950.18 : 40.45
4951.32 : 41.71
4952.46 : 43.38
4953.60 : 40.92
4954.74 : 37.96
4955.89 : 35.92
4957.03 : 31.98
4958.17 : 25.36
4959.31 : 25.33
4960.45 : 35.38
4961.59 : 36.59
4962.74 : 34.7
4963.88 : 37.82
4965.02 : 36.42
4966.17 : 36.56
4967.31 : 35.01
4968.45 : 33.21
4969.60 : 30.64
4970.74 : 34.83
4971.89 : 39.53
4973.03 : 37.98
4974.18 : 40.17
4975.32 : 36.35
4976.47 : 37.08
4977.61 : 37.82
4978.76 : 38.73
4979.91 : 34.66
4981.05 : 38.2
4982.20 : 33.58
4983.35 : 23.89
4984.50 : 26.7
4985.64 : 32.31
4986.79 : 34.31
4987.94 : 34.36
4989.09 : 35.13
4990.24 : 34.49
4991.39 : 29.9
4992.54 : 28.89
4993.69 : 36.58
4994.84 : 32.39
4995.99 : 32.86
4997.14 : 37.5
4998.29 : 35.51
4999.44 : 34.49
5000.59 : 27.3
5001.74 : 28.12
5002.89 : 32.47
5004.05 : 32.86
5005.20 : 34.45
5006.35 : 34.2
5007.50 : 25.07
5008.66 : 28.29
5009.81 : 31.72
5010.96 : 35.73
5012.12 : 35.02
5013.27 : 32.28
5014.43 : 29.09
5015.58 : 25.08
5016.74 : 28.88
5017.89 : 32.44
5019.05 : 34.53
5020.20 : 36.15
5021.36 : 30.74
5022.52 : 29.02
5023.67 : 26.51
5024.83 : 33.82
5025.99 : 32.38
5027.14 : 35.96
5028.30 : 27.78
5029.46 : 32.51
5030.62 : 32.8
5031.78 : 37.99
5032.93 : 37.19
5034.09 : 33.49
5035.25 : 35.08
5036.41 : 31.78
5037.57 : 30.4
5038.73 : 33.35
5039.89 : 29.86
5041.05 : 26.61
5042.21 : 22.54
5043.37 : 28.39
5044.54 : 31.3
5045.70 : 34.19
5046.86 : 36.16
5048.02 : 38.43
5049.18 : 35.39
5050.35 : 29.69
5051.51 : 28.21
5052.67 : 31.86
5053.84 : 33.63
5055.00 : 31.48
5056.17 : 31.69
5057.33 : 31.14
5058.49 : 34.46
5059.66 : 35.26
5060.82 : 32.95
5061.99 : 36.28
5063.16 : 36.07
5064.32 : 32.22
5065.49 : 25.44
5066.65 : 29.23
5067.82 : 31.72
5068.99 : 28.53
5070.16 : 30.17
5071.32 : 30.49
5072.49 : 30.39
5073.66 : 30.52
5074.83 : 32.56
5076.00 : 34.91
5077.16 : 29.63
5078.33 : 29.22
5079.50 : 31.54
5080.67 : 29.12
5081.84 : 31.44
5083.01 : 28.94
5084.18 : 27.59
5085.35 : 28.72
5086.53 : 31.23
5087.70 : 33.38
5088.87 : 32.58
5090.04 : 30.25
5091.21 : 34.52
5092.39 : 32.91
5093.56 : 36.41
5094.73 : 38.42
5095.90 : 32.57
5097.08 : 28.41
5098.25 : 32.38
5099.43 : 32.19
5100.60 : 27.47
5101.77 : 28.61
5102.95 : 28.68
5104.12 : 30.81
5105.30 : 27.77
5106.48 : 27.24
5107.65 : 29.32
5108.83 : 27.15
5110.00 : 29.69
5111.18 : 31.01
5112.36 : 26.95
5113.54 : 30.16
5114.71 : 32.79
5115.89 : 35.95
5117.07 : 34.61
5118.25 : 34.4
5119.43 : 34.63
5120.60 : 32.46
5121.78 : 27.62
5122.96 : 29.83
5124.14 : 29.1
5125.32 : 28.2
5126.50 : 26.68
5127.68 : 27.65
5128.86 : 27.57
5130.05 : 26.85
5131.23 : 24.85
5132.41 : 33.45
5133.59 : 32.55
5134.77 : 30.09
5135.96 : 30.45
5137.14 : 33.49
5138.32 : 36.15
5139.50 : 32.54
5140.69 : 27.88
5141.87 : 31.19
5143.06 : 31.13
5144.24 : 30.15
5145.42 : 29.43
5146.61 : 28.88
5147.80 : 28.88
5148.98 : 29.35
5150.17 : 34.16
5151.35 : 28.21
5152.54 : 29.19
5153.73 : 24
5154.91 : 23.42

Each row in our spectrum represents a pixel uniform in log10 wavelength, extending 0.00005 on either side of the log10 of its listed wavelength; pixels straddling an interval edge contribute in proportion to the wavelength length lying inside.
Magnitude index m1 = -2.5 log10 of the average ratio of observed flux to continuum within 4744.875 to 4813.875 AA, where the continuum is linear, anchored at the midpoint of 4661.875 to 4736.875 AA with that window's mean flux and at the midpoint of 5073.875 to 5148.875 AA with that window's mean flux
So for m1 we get 0.12 mag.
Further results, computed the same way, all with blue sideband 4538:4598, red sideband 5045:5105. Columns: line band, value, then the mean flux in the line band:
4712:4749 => -0.093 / 37.9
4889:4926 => -0.094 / 36.2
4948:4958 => -0.177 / 38.6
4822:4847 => 0.013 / 33.5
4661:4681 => -0.097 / 38.7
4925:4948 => -0.173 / 38.7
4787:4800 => 0.049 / 32.8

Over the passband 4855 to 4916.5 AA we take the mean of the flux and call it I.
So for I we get 35.8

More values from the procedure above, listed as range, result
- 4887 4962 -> 37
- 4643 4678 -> 37.6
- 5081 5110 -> 30.8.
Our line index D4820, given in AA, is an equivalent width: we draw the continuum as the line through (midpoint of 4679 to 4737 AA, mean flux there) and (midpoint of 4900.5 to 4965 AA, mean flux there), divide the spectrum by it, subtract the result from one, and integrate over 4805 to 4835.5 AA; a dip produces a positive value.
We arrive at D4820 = 2.6 AA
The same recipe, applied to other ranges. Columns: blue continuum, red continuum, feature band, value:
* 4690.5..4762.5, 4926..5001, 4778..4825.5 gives 5.3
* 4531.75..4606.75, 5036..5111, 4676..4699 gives -3.2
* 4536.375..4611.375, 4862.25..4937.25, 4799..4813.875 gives 0.4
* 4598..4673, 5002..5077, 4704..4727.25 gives -0.8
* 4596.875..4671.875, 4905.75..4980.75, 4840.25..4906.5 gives 3.9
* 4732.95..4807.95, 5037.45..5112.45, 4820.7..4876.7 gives -2.6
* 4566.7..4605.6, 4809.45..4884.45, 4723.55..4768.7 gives -0.3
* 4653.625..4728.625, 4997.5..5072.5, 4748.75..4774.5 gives 2.4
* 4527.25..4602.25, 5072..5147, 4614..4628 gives -1.9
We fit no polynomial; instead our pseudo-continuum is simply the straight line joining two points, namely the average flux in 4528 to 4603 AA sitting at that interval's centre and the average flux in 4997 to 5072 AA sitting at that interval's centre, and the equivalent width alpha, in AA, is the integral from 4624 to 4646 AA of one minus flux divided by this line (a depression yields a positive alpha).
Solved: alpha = -2.9 AA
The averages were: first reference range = 34.8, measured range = 38.9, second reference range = 31.9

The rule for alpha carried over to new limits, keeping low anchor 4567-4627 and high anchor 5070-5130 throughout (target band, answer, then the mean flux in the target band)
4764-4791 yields 5.2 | 28.7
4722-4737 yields -0.5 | 37.5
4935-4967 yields -4.1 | 37.1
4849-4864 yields -0.2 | 34.9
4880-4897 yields -0.5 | 35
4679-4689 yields -0.3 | 38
